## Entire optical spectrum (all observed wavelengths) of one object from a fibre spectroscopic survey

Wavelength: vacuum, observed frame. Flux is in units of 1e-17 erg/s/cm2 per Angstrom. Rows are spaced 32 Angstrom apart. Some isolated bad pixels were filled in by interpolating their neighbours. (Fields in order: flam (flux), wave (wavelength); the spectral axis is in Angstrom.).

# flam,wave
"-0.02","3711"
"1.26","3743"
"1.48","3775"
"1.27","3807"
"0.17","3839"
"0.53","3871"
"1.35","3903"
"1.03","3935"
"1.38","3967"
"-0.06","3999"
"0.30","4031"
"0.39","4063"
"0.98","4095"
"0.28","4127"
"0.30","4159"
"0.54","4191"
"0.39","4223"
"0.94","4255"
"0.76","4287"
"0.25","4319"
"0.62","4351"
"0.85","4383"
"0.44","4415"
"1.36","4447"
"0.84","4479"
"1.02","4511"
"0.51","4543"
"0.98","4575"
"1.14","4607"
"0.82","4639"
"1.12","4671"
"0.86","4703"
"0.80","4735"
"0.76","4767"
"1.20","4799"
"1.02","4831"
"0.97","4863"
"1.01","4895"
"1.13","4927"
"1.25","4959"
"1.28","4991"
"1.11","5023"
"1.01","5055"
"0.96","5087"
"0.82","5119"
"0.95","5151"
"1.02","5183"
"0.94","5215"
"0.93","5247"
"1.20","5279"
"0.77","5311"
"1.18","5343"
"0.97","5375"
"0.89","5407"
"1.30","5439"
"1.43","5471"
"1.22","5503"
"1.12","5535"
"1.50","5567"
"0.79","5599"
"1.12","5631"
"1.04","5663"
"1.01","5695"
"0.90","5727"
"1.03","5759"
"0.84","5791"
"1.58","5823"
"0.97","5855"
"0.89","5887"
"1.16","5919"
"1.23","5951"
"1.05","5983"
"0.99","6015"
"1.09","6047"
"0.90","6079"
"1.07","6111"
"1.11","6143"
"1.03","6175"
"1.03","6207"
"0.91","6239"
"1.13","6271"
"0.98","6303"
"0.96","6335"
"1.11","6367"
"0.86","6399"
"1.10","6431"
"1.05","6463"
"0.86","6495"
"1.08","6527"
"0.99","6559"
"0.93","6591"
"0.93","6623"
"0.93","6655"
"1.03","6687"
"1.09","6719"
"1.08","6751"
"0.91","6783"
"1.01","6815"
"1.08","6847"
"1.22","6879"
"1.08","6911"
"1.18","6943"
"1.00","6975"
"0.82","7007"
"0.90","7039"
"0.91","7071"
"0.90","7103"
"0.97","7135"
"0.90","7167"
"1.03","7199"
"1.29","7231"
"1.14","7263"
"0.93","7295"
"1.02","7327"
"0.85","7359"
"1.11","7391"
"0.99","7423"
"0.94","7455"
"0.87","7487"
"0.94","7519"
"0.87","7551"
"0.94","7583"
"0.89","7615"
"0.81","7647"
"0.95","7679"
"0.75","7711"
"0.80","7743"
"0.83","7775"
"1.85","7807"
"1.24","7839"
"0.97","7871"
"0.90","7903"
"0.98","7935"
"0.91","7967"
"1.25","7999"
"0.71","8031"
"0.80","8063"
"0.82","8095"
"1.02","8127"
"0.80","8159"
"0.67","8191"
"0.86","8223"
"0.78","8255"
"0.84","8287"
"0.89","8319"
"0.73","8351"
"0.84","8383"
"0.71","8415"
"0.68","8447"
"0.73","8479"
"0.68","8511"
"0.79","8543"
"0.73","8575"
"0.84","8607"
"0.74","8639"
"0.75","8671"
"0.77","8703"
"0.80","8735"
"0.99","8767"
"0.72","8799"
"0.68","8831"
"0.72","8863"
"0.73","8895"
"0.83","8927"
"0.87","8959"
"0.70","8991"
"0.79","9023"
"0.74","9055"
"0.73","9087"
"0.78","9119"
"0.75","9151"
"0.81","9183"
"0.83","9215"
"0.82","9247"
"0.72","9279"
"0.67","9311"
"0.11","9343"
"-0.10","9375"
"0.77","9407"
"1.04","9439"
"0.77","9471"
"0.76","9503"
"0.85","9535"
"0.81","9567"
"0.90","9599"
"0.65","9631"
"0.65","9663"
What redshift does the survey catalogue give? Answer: 0.190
